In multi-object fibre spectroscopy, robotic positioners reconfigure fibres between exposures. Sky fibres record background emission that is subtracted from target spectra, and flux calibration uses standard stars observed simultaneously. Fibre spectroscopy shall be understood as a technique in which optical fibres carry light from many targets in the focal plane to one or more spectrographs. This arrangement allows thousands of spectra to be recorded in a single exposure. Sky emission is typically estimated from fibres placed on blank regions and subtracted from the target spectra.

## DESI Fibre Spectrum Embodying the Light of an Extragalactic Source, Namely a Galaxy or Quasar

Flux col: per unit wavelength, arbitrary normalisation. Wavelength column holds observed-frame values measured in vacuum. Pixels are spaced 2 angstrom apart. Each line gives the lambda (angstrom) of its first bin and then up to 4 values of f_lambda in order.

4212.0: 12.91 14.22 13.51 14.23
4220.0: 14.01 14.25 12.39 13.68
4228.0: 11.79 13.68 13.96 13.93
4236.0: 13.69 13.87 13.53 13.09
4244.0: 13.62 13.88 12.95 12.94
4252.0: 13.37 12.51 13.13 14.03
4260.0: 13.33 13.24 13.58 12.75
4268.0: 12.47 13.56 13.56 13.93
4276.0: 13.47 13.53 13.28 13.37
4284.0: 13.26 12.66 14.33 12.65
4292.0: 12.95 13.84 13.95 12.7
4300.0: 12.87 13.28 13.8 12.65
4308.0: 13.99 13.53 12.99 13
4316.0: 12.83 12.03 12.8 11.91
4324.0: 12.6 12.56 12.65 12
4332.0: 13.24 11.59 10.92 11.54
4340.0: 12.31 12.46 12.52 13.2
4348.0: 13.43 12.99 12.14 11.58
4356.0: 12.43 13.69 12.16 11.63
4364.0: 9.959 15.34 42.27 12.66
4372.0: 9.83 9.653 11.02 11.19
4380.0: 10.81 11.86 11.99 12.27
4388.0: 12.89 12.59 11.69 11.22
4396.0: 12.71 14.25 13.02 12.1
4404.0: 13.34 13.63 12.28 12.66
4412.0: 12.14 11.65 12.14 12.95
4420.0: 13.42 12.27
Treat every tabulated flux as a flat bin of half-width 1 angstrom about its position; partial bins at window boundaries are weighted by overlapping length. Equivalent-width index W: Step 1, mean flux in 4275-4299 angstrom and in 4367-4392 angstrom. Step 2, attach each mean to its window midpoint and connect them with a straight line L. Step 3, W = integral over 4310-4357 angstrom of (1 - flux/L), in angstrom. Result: 4.2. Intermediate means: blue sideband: 13.3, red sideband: 14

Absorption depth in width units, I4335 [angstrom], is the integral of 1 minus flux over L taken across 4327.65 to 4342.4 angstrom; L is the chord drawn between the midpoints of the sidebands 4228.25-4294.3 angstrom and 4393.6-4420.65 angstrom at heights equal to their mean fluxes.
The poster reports 1.1 angstrom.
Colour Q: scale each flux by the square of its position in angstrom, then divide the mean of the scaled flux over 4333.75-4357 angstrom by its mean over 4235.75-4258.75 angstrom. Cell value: 0.96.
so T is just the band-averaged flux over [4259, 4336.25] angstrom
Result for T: 13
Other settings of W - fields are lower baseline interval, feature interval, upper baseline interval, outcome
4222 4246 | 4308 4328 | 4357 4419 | 0.8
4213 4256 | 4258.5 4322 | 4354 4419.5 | 0.6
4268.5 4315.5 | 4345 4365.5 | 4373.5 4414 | 0.4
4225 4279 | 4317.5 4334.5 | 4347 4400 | 1.1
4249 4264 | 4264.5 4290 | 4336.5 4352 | -0.5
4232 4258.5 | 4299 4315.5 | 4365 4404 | 0.3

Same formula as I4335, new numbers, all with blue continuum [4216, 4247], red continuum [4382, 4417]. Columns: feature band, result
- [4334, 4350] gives 0.6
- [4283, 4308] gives -0.2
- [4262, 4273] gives 0.1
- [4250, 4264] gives 0.1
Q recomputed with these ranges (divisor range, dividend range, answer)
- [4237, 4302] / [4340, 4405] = 1.03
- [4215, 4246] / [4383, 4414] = 1.00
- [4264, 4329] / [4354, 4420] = 1.04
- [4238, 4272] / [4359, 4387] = 1.09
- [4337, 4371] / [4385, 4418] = 0.90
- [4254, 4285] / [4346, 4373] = 1.14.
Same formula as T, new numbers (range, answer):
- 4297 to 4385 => 13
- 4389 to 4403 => 12.5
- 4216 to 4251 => 13.5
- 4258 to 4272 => 13.2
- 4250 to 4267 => 13.2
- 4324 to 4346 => 12.2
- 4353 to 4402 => 13.3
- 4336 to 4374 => 13.8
